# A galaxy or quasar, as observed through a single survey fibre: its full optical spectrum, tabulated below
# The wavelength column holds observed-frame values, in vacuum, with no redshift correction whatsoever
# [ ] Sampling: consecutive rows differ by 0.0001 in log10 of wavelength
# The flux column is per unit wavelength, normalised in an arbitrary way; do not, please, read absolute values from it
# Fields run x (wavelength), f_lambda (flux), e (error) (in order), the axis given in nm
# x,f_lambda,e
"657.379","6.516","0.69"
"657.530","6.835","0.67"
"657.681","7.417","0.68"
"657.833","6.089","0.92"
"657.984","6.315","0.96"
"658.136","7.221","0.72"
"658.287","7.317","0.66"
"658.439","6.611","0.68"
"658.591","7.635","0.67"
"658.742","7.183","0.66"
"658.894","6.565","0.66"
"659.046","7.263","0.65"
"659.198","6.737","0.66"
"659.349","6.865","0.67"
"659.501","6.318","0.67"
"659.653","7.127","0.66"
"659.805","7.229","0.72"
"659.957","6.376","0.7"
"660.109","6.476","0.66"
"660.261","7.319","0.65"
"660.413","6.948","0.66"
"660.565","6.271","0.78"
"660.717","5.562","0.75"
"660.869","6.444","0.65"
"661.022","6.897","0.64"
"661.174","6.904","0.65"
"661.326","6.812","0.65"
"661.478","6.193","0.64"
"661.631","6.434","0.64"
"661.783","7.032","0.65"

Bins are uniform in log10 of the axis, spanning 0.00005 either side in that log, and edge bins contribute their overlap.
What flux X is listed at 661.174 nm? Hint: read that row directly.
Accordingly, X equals 6.904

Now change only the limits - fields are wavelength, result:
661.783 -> 7.032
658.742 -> 7.183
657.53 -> 6.835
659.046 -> 7.263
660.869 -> 6.444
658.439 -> 6.611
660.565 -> 6.271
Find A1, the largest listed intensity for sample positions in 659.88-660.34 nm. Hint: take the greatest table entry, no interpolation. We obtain 7.319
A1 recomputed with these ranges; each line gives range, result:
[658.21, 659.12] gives 7.635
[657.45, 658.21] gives 7.417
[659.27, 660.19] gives 7.229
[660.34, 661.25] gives 6.948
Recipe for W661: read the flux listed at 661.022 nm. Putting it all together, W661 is 6.897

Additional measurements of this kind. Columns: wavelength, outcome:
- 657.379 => 6.516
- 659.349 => 6.865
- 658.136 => 7.221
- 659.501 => 6.318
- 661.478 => 6.193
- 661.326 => 6.812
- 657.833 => 6.089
